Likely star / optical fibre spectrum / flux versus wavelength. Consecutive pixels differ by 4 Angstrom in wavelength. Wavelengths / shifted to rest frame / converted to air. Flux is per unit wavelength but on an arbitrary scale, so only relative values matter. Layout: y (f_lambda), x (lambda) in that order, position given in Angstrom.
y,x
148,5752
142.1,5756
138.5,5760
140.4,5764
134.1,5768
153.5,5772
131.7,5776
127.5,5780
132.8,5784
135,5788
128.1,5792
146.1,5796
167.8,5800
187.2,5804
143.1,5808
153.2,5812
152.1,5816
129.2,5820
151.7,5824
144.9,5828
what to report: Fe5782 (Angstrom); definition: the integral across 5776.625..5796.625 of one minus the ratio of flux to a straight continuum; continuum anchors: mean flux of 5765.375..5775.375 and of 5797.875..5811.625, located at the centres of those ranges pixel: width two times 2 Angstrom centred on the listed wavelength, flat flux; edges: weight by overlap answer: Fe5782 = 2.6 Angstrom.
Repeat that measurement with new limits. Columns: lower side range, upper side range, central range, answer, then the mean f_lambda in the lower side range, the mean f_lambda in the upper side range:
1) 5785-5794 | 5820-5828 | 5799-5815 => -2.8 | 132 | 144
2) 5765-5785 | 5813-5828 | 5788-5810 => -1.8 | 136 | 145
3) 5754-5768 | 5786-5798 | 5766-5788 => 0.3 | 139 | 136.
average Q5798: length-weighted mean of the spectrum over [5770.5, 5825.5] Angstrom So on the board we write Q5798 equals 146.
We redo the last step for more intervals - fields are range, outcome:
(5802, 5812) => 163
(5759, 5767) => 139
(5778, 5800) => 137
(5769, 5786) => 136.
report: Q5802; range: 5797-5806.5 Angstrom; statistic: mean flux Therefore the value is 172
